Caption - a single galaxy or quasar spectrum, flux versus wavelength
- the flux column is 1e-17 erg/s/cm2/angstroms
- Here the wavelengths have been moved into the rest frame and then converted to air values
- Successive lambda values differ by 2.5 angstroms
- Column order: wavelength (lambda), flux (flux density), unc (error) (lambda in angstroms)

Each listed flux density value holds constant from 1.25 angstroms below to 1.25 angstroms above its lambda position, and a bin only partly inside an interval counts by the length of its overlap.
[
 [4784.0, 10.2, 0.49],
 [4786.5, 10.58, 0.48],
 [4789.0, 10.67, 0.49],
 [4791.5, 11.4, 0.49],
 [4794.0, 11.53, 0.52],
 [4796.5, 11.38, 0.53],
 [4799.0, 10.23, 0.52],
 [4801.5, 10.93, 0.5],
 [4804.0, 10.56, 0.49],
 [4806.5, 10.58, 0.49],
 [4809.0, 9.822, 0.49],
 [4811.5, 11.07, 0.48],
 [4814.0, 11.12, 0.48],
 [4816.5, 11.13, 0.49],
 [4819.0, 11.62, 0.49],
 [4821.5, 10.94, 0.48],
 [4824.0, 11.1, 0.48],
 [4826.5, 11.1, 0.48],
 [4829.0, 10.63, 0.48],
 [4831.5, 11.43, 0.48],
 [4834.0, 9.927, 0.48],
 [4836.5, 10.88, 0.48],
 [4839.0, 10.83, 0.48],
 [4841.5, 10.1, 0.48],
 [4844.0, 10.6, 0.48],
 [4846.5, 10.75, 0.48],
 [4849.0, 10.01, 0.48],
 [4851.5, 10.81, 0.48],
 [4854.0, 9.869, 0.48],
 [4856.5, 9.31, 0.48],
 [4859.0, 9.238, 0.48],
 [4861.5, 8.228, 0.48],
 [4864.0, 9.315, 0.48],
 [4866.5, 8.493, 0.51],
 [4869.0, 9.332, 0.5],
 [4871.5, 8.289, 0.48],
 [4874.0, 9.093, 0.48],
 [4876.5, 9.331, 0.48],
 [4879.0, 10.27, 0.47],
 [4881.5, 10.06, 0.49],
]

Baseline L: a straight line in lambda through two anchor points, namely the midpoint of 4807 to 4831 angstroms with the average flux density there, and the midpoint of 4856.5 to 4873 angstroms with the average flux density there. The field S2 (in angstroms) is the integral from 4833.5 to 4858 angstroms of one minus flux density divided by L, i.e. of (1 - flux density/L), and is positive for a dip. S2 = -1.5 angstroms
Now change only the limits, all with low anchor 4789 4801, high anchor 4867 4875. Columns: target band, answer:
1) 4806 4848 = -2.8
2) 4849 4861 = -0.5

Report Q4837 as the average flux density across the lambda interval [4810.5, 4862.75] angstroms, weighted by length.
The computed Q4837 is 10.5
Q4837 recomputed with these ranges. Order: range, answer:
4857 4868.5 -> 8.88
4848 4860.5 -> 9.81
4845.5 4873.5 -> 9.4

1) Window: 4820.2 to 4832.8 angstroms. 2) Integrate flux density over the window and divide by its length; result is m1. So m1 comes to 11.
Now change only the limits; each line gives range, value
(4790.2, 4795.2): 11.5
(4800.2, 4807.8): 10.7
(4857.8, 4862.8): 8.73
